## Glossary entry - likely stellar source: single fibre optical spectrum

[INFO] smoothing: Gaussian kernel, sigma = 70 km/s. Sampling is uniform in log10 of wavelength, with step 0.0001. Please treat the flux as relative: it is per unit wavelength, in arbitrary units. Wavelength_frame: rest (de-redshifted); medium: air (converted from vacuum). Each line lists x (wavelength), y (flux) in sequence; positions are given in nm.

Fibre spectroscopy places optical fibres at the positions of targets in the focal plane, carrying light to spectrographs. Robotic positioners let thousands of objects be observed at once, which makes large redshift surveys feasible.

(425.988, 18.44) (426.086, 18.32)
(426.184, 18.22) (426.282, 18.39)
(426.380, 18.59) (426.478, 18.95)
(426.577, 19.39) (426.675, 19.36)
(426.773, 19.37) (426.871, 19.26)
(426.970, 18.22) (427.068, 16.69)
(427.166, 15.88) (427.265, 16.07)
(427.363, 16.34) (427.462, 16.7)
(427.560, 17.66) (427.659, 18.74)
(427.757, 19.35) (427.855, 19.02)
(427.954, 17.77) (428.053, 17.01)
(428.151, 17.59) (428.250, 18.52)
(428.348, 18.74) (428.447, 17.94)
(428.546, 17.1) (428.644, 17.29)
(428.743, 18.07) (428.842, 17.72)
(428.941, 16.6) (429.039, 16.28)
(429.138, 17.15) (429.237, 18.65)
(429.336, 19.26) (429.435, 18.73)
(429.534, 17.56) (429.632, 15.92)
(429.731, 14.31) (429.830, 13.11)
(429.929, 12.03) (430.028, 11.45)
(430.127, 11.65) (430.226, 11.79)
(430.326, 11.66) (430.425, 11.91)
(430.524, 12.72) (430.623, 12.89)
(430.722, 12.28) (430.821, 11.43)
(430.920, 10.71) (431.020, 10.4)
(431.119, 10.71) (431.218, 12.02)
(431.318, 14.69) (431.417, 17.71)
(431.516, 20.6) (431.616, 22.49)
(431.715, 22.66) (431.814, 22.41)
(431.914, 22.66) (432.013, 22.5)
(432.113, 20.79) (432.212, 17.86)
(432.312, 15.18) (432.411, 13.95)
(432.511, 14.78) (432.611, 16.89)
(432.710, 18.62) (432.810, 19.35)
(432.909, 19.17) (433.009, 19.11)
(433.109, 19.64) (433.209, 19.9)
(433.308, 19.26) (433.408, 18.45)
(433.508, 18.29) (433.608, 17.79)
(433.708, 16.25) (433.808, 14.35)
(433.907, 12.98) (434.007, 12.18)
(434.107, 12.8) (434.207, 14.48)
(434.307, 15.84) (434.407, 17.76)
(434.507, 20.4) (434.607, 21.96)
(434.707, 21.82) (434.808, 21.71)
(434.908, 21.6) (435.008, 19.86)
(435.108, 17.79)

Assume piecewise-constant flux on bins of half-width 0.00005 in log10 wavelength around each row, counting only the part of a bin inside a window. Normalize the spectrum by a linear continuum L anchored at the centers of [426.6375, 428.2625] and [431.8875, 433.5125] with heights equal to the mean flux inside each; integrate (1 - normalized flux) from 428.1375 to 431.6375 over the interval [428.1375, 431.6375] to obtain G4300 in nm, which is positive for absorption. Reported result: 0.57 nm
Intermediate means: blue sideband 17.8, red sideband 18.6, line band 15.2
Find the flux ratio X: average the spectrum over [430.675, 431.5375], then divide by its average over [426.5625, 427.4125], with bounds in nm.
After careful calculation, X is 0.7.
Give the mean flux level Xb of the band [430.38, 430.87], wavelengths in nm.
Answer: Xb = 12.3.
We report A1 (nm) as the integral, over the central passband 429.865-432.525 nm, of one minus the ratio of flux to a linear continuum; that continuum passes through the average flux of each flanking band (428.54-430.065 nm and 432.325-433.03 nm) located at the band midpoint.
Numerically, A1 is 0.26 nm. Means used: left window 16.4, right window 17.2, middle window 15.3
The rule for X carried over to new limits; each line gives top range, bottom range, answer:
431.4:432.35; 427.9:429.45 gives 1.16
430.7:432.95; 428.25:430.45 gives 1.08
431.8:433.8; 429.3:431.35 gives 1.41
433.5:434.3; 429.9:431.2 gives 1.27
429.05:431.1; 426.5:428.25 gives 0.77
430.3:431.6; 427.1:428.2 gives 0.76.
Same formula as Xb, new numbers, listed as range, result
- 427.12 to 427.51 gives 16.2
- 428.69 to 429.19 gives 17.2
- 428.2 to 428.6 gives 18.1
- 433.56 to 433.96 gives 15.3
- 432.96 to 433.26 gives 19.6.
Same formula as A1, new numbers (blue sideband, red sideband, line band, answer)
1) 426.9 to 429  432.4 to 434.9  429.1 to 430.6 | 0.27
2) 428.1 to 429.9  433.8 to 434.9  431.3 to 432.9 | -0.17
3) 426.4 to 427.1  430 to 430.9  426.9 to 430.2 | -0.30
